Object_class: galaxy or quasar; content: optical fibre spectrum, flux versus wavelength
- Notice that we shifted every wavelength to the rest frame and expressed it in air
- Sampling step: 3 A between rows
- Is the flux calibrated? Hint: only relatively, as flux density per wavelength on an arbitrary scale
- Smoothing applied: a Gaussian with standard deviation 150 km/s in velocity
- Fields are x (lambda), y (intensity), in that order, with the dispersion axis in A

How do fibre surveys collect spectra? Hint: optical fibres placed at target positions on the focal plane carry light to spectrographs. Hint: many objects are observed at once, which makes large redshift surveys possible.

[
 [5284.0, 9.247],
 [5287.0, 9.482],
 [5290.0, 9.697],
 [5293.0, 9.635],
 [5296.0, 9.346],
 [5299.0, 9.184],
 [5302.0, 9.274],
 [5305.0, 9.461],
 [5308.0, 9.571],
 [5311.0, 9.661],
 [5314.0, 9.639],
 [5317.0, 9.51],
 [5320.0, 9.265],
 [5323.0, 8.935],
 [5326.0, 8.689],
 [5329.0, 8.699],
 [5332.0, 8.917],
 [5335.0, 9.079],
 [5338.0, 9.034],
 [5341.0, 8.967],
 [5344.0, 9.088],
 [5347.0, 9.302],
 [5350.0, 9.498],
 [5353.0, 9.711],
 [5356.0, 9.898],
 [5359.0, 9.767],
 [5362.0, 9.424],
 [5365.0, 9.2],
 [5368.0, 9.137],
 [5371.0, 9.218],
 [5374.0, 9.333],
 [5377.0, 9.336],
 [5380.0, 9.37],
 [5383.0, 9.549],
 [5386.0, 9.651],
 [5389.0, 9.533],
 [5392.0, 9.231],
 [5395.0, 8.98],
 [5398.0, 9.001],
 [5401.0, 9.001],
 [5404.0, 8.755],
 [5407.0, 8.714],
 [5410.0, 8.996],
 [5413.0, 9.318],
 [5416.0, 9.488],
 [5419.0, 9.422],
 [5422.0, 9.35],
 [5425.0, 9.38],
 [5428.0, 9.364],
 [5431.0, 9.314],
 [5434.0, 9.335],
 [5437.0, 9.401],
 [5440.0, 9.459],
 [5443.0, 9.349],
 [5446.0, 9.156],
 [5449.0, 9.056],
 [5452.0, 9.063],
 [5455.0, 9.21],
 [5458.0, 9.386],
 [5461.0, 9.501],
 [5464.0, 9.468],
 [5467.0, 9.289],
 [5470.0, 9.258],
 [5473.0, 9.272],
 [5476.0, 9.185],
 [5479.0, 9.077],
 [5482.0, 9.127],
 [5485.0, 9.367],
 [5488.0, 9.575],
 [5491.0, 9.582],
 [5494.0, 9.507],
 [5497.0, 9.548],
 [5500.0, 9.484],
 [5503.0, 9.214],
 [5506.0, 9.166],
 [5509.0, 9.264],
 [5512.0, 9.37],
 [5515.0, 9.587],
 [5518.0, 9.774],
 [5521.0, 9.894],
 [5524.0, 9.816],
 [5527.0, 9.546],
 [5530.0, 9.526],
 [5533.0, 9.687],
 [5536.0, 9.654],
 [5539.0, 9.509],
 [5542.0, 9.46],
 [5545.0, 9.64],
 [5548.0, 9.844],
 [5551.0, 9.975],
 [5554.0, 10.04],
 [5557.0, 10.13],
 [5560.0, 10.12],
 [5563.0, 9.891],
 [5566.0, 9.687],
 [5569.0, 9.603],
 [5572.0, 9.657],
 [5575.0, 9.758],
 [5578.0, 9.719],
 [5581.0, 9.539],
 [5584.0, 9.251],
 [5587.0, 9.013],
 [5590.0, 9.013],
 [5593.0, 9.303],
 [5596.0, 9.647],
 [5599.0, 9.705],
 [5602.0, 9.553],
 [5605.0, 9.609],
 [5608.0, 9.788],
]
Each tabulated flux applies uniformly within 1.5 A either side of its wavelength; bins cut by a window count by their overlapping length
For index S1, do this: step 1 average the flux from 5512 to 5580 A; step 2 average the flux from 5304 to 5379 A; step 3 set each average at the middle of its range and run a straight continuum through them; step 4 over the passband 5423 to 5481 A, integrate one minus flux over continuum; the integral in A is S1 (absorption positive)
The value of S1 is 1.5 A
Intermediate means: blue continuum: 9.29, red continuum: 9.74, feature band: 9.29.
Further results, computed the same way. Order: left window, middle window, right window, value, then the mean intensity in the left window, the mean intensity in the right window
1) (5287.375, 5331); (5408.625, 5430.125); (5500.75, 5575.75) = 0.4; 9.33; 9.67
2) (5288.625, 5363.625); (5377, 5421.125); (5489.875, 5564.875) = 1.0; 9.33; 9.65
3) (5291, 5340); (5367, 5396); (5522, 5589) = 0.1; 9.25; 9.68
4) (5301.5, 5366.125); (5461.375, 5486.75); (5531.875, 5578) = 0.9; 9.3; 9.78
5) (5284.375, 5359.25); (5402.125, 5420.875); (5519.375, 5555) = 0.7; 9.32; 9.71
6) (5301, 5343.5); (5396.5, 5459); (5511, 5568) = 1.6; 9.19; 9.75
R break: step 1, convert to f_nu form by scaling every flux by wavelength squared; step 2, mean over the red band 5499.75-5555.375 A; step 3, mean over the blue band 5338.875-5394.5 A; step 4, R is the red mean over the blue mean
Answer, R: 1.1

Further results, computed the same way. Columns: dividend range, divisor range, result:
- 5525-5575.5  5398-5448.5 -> 1.11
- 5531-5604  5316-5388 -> 1.12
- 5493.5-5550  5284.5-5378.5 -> 1.10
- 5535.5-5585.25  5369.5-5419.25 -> 1.12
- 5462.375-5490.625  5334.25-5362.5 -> 1.04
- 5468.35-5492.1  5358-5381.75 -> 1.04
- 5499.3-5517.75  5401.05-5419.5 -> 1.07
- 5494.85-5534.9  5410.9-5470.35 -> 1.05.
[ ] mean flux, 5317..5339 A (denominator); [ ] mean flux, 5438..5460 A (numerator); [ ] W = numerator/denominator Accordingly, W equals 1.03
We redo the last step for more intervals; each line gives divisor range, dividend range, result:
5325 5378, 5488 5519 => 1.02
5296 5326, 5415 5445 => 1.00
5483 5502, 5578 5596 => 0.98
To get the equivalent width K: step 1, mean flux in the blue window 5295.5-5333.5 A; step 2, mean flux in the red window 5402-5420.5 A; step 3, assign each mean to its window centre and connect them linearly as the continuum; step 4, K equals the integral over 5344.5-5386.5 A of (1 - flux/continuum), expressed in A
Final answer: -1.2 A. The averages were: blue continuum 9.24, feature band 9.44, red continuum 9.11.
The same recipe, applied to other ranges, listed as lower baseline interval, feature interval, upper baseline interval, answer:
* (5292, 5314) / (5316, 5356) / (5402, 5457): 1.0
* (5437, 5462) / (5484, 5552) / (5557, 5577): 0.2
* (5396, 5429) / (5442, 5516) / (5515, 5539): 1.1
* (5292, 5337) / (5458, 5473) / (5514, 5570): 0.3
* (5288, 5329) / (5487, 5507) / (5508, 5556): 0.4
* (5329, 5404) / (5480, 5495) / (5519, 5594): 0.2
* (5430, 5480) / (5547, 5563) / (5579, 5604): -1.1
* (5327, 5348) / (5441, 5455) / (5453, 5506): 0.1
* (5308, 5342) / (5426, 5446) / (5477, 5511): -0.2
